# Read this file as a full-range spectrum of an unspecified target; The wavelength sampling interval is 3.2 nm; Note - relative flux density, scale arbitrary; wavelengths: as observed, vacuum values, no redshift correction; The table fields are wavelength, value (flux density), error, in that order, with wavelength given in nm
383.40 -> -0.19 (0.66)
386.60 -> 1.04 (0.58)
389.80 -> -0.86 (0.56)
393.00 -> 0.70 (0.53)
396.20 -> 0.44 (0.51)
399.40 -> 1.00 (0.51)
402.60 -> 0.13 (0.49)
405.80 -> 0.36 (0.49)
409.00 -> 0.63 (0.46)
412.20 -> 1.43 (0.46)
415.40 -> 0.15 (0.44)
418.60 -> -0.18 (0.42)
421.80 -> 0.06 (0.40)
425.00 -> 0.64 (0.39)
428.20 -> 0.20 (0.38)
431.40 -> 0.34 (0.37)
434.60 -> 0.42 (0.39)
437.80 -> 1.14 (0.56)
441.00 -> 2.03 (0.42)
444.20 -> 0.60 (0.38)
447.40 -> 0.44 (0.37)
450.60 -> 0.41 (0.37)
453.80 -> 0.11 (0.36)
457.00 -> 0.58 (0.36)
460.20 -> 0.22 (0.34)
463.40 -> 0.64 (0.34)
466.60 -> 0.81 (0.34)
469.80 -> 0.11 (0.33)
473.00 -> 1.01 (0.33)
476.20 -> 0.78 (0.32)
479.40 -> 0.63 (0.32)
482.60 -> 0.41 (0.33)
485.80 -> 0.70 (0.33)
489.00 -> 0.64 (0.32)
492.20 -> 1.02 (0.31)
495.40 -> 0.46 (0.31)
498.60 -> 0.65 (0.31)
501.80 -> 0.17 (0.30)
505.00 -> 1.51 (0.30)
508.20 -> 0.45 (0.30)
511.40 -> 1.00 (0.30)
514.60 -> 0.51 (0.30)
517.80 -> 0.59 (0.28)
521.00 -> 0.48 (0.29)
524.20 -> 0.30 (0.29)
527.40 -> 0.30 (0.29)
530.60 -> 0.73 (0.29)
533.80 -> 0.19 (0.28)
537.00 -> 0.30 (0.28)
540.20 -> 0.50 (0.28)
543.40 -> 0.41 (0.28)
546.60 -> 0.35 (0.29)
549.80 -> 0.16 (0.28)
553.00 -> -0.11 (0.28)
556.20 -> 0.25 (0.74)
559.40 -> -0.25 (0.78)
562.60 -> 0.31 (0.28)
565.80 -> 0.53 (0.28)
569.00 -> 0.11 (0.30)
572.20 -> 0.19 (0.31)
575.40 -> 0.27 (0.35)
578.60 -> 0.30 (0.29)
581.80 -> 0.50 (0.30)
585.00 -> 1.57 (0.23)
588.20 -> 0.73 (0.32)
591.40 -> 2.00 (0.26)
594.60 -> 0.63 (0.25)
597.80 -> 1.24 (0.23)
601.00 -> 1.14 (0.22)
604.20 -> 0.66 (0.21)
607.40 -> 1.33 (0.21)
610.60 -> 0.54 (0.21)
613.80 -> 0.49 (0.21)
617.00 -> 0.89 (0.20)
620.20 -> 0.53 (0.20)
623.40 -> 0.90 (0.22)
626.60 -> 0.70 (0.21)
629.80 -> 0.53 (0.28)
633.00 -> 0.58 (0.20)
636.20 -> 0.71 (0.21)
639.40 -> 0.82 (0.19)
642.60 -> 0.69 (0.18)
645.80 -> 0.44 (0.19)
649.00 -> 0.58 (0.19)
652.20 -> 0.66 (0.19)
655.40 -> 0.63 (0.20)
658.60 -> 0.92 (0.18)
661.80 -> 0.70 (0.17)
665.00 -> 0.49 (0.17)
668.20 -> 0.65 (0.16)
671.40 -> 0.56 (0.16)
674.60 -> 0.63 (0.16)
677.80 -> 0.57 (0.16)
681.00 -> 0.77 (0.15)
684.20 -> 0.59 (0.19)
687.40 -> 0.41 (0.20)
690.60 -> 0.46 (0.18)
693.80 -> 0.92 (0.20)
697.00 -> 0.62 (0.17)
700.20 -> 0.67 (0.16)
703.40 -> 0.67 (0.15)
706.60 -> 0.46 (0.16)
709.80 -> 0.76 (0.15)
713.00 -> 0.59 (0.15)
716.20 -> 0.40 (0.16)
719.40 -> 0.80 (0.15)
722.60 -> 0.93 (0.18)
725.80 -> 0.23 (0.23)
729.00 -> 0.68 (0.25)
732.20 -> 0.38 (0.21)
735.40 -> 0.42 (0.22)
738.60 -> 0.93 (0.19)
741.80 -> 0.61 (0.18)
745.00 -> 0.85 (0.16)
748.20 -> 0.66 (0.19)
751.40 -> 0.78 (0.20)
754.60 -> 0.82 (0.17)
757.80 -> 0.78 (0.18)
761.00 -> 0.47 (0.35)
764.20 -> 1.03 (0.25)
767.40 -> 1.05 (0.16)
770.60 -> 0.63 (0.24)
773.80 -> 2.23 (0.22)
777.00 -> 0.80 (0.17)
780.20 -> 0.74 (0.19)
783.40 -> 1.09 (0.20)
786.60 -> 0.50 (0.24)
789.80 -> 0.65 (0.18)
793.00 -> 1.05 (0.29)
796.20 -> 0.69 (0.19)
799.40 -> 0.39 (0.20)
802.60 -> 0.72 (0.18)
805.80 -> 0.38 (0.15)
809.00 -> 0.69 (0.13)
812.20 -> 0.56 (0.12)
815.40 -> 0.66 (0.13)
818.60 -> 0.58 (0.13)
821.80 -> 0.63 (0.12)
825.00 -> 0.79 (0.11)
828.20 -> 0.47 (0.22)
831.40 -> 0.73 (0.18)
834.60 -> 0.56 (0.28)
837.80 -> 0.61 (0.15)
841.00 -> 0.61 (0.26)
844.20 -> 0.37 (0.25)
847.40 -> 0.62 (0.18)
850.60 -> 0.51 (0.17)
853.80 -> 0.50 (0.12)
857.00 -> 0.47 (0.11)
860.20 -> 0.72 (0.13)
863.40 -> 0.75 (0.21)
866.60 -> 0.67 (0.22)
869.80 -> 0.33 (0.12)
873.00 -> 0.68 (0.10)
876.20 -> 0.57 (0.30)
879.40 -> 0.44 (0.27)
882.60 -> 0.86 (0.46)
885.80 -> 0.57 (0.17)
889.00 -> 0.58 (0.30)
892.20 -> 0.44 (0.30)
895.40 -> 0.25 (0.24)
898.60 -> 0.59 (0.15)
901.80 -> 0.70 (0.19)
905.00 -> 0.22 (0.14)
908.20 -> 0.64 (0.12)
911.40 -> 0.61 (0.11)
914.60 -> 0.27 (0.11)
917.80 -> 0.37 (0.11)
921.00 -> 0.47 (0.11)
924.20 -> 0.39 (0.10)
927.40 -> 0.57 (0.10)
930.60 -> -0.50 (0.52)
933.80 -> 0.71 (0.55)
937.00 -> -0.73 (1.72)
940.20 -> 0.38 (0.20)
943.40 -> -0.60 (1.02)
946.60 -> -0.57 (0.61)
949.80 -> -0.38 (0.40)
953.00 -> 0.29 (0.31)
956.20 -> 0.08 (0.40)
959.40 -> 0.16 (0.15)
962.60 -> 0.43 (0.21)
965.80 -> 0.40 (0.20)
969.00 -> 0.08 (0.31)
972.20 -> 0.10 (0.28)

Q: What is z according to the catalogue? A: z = 0.180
